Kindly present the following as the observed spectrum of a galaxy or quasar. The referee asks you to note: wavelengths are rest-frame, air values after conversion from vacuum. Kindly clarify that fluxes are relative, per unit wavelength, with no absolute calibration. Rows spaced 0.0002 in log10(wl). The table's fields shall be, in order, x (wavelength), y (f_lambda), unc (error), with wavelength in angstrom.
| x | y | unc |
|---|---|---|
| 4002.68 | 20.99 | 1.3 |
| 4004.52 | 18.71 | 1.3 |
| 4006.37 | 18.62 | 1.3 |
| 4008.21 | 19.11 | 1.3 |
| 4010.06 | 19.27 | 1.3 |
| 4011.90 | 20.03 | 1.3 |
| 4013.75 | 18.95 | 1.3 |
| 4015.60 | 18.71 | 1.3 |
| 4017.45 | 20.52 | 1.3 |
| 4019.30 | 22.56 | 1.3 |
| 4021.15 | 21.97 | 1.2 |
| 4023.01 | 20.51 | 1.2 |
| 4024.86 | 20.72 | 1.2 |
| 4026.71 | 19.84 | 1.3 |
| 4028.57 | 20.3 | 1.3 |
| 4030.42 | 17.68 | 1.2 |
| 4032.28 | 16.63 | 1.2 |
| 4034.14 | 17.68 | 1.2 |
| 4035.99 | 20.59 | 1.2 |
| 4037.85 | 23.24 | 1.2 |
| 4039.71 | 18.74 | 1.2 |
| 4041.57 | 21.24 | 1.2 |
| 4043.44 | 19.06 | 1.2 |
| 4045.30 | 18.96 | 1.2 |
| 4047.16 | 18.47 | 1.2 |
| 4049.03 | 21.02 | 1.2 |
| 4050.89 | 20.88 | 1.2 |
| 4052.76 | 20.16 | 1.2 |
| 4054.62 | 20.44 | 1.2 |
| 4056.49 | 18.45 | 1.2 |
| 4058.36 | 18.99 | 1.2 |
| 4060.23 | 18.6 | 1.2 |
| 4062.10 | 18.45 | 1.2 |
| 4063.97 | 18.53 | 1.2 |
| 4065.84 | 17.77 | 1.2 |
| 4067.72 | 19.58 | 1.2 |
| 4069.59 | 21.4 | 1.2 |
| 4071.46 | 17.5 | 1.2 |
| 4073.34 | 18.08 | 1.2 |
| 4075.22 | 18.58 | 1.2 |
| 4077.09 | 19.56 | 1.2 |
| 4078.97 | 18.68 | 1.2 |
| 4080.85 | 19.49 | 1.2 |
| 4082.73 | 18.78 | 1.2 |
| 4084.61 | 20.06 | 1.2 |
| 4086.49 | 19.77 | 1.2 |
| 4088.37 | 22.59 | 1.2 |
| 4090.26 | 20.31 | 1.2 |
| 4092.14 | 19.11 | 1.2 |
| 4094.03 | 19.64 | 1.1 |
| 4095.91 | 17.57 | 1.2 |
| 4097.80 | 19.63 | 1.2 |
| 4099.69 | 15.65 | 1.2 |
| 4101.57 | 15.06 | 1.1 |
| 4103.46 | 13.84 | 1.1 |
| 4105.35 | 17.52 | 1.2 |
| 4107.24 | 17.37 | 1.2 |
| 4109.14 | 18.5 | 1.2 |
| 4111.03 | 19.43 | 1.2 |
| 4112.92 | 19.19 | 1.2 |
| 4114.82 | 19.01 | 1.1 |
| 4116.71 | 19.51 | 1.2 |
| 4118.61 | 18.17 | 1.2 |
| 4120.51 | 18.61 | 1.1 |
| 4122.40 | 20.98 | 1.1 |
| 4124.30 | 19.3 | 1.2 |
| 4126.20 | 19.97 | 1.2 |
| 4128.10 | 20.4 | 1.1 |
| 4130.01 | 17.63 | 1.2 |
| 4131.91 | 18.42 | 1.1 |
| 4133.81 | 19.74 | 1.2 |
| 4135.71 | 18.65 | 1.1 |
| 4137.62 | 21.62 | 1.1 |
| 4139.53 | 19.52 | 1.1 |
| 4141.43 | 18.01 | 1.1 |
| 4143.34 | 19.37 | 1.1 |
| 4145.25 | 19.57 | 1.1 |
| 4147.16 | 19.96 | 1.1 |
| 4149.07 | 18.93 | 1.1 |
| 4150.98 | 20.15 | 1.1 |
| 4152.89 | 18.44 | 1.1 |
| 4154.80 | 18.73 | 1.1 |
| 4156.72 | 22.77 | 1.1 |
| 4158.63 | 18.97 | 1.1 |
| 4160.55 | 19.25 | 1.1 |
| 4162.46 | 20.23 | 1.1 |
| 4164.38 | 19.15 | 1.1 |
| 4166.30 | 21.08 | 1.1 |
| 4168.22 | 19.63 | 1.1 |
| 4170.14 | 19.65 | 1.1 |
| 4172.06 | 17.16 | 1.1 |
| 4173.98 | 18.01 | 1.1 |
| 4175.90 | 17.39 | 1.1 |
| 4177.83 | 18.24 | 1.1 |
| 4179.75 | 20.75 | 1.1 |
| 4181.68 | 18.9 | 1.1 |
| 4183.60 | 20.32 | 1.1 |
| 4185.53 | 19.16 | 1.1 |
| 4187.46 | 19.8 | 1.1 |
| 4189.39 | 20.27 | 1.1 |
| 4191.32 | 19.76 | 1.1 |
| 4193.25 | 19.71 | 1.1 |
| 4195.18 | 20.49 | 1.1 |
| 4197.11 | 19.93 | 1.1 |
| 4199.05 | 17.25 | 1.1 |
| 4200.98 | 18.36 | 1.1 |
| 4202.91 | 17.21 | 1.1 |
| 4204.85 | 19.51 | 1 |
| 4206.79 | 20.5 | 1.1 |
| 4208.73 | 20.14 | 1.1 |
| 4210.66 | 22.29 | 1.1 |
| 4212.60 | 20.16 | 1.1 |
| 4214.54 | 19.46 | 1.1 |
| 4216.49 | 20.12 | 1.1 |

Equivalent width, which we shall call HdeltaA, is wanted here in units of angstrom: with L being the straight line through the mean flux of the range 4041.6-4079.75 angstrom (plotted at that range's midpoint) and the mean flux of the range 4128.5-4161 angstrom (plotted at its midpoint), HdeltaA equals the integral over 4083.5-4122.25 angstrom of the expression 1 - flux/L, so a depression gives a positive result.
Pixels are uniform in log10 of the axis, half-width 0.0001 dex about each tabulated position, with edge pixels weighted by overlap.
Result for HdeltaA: 1.5 angstrom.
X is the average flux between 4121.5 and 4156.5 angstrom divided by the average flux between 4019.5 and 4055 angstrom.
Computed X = 0.98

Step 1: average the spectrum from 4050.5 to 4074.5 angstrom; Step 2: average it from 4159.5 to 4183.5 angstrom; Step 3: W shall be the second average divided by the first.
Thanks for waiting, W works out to 1.00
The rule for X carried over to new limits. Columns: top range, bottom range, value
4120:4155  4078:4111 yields 1.05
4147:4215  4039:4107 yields 1.03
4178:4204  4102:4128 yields 1.04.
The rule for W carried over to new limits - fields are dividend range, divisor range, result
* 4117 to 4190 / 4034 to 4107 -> 1.02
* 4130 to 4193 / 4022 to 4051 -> 0.99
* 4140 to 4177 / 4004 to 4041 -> 0.98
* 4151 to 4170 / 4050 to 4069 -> 1.03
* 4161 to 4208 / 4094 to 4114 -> 1.10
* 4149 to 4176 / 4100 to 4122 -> 1.09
